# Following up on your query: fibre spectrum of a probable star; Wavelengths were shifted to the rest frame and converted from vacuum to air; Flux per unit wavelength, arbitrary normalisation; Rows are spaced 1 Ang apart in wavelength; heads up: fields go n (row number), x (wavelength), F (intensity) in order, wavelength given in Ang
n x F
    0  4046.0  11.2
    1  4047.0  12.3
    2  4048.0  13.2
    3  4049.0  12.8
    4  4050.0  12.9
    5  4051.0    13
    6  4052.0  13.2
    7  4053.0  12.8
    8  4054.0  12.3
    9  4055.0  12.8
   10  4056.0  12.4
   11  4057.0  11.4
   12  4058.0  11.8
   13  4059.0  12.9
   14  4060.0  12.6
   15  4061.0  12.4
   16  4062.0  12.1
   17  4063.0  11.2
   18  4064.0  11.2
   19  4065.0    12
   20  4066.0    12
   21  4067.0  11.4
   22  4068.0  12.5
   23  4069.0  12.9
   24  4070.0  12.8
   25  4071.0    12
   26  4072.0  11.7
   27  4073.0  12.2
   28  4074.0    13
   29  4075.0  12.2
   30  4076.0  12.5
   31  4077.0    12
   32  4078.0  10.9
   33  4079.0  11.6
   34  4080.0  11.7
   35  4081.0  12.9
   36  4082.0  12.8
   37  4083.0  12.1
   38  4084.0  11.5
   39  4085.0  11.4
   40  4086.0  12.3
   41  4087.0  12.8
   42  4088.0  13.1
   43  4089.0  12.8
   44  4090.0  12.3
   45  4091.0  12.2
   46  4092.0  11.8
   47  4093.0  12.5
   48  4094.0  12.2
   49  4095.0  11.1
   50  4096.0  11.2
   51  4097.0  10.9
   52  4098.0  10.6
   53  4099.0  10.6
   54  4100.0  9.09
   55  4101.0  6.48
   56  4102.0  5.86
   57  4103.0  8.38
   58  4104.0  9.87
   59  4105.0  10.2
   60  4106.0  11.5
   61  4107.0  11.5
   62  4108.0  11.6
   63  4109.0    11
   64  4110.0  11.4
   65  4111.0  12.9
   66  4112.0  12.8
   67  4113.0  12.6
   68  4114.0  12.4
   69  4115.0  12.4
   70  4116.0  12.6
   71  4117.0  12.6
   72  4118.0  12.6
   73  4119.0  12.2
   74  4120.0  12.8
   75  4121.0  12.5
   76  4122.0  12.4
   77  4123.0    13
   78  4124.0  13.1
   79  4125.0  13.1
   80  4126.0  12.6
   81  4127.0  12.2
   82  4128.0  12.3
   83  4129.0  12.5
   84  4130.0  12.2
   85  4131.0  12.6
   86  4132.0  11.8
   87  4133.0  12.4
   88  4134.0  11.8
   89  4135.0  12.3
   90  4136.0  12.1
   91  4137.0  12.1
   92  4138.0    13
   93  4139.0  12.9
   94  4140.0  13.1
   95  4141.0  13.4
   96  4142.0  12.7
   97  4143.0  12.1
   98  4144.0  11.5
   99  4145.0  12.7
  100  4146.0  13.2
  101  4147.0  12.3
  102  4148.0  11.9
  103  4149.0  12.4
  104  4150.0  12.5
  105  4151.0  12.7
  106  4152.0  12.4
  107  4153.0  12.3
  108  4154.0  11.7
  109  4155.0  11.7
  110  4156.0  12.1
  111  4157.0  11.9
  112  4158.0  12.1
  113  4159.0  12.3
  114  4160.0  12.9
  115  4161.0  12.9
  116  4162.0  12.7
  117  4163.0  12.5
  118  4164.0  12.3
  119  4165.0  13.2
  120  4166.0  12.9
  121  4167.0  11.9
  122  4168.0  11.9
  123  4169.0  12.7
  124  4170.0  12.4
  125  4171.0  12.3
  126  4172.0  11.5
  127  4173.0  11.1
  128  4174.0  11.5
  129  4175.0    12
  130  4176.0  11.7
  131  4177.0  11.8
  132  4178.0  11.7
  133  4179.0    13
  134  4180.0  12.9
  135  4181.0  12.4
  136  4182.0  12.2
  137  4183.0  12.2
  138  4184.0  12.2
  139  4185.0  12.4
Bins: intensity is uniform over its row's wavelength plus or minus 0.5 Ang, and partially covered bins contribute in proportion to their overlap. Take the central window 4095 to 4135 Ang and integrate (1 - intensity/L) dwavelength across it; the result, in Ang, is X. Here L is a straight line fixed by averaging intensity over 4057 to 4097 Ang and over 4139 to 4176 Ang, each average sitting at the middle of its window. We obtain 2.1 Ang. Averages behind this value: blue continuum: 12.1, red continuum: 12.3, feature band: 11.6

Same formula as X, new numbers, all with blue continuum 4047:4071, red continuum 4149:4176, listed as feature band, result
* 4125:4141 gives -0.22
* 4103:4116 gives 0.75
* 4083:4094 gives 0.06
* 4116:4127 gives -0.34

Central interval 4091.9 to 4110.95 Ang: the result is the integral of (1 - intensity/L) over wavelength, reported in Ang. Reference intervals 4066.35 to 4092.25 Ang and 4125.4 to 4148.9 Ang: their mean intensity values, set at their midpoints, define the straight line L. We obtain 2.9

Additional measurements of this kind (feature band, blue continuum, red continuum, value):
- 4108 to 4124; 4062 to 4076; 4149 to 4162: -0.3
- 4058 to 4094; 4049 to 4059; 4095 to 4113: -1.8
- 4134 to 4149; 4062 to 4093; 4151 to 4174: -0.3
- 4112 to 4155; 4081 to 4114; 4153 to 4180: -2.6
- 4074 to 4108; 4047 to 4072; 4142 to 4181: 2.9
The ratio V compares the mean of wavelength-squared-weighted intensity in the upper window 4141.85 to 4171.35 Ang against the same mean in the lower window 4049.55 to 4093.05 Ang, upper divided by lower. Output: 1.05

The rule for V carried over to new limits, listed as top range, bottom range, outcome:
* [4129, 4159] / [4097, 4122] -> 1.13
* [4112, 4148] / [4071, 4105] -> 1.13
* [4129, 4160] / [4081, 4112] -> 1.13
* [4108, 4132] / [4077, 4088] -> 1.05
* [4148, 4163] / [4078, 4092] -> 1.04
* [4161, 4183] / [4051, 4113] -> 1.09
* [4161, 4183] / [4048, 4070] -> 1.05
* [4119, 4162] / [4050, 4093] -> 1.05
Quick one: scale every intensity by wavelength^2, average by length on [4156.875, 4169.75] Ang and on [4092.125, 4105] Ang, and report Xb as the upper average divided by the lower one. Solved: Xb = 1.3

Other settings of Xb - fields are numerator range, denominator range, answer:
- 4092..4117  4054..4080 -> 0.92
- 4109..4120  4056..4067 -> 1.06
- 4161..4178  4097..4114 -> 1.20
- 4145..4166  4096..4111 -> 1.26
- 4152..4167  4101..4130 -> 1.08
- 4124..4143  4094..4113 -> 1.21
